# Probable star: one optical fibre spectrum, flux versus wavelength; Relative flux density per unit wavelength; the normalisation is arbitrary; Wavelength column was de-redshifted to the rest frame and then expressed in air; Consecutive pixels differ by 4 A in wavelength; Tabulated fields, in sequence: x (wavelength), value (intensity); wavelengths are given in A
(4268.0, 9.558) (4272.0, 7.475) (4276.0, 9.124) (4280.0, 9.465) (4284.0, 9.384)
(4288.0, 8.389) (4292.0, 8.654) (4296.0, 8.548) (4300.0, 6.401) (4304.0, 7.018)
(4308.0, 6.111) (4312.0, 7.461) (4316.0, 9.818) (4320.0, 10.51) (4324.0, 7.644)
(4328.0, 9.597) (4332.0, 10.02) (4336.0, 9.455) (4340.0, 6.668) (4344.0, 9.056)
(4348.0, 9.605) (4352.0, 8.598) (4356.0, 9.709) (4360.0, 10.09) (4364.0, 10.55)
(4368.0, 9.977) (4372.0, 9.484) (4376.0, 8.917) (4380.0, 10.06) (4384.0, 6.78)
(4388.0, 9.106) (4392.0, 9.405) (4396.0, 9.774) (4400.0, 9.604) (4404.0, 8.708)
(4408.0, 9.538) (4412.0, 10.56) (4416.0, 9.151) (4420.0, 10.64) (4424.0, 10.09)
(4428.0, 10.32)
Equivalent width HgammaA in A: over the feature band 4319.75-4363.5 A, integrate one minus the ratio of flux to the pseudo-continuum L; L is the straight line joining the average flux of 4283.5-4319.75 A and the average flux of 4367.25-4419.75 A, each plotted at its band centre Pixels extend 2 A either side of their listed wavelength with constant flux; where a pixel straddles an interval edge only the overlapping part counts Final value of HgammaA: -2.9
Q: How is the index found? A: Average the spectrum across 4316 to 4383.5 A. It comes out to 9.33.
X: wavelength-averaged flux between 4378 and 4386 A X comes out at 8.42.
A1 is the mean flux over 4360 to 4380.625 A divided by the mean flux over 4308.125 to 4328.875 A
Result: 1.1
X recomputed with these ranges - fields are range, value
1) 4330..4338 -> 9.74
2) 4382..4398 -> 8.77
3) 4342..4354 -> 9.09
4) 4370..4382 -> 9.49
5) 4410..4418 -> 9.86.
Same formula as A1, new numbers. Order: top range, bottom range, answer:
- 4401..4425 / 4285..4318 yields 1.24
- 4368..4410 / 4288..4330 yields 1.12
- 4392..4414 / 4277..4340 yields 1.13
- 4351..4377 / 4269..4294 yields 1.10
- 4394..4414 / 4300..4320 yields 1.24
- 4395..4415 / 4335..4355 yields 1.11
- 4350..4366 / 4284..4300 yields 1.16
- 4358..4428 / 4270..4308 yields 1.17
